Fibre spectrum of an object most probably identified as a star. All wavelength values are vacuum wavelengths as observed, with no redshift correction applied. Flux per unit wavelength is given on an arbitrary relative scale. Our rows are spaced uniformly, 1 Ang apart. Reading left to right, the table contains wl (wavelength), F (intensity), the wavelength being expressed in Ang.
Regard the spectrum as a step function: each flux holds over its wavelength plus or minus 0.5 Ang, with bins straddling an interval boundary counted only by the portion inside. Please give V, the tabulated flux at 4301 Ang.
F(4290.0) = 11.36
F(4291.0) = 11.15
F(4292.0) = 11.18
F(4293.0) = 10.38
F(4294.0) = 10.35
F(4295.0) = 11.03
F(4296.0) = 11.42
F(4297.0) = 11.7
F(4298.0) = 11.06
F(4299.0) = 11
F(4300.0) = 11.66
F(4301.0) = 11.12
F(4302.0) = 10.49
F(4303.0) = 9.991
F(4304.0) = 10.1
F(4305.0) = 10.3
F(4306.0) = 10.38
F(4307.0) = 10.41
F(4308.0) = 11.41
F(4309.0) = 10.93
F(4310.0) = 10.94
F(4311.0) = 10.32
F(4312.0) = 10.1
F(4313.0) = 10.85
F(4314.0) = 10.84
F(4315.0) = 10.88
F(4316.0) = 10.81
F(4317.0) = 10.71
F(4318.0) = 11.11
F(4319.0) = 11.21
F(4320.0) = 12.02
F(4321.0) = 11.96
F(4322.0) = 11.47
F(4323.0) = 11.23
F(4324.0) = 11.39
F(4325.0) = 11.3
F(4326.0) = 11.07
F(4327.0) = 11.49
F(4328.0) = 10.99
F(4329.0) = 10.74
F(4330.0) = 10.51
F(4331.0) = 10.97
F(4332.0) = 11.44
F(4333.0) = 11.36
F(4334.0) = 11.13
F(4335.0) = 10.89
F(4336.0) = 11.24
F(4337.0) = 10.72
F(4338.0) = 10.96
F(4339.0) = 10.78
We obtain 11.12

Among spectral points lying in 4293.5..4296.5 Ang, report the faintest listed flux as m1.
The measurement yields 10.35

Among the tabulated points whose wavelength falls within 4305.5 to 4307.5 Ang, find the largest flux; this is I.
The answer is 10.41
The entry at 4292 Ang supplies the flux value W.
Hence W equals 11.18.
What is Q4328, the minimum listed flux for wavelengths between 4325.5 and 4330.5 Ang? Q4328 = 10.51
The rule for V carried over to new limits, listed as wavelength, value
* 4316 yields 10.81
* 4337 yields 10.72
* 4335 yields 10.89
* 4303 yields 9.991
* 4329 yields 10.74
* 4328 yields 10.99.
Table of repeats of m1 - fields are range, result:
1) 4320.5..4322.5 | 11.47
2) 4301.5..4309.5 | 9.991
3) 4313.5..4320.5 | 10.71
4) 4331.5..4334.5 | 11.13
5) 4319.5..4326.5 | 11.07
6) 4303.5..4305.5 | 10.1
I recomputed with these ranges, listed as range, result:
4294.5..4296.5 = 11.42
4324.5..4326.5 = 11.3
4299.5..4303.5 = 11.66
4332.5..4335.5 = 11.36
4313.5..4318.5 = 11.11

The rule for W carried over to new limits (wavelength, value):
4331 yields 10.97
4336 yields 11.24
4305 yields 10.3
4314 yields 10.84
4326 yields 11.07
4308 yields 11.41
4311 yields 10.32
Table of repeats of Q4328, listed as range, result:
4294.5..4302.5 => 10.49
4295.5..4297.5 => 11.42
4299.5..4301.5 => 11.12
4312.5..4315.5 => 10.84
